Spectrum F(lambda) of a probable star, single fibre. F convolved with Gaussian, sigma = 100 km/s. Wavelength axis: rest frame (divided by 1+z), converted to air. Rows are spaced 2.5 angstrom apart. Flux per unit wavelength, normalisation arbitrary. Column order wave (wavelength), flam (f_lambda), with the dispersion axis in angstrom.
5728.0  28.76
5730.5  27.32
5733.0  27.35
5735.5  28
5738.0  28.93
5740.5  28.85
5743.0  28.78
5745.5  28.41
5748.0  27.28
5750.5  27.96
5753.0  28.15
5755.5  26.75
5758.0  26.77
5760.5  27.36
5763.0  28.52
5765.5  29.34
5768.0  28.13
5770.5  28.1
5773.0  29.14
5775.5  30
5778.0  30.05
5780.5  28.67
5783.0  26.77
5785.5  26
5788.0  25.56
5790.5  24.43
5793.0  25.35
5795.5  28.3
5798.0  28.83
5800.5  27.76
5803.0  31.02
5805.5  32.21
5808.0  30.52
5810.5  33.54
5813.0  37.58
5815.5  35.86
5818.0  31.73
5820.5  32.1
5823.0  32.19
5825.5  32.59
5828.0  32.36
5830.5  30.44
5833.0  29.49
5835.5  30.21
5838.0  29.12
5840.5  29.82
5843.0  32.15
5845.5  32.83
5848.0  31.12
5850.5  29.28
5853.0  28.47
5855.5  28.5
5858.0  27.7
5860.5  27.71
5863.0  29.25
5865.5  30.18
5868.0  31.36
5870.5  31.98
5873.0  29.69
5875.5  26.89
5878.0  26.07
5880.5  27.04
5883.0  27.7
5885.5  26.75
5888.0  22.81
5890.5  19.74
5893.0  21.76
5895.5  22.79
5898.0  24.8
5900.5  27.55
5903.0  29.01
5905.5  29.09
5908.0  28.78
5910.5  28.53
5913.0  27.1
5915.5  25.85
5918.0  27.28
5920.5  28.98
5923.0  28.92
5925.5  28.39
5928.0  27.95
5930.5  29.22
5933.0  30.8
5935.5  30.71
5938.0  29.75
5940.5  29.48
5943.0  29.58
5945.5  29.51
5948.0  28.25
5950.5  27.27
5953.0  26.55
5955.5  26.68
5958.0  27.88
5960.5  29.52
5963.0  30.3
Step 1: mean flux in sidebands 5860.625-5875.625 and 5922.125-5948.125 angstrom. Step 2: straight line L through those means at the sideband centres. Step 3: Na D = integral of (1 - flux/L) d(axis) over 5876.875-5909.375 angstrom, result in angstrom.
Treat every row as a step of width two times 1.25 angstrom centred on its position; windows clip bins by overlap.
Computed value 4.42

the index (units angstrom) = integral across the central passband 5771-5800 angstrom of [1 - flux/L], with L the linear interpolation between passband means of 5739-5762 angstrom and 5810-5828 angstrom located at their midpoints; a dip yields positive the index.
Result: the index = 3.0 angstrom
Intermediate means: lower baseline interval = 27.8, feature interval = 27.6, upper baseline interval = 33.6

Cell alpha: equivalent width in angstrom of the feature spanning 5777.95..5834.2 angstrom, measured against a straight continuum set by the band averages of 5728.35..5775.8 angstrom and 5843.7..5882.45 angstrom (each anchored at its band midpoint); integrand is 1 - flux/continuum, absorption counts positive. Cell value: -2.9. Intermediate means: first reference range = 28.1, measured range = 30.1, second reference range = 29.2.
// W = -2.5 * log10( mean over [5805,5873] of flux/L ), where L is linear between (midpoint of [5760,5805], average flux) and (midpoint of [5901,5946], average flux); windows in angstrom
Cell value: -0.10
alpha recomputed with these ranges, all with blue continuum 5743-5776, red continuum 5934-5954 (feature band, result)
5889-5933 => 2.9 angstrom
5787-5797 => 0.8 angstrom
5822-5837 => -1.4 angstrom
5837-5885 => -1.2 angstrom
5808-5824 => -2.9 angstrom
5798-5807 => -0.6 angstrom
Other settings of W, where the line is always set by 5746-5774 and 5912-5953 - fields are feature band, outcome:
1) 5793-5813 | -0.09 mag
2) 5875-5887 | 0.06 mag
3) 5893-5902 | 0.16 mag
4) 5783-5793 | 0.10 mag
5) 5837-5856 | -0.07 mag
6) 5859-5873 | -0.06 mag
